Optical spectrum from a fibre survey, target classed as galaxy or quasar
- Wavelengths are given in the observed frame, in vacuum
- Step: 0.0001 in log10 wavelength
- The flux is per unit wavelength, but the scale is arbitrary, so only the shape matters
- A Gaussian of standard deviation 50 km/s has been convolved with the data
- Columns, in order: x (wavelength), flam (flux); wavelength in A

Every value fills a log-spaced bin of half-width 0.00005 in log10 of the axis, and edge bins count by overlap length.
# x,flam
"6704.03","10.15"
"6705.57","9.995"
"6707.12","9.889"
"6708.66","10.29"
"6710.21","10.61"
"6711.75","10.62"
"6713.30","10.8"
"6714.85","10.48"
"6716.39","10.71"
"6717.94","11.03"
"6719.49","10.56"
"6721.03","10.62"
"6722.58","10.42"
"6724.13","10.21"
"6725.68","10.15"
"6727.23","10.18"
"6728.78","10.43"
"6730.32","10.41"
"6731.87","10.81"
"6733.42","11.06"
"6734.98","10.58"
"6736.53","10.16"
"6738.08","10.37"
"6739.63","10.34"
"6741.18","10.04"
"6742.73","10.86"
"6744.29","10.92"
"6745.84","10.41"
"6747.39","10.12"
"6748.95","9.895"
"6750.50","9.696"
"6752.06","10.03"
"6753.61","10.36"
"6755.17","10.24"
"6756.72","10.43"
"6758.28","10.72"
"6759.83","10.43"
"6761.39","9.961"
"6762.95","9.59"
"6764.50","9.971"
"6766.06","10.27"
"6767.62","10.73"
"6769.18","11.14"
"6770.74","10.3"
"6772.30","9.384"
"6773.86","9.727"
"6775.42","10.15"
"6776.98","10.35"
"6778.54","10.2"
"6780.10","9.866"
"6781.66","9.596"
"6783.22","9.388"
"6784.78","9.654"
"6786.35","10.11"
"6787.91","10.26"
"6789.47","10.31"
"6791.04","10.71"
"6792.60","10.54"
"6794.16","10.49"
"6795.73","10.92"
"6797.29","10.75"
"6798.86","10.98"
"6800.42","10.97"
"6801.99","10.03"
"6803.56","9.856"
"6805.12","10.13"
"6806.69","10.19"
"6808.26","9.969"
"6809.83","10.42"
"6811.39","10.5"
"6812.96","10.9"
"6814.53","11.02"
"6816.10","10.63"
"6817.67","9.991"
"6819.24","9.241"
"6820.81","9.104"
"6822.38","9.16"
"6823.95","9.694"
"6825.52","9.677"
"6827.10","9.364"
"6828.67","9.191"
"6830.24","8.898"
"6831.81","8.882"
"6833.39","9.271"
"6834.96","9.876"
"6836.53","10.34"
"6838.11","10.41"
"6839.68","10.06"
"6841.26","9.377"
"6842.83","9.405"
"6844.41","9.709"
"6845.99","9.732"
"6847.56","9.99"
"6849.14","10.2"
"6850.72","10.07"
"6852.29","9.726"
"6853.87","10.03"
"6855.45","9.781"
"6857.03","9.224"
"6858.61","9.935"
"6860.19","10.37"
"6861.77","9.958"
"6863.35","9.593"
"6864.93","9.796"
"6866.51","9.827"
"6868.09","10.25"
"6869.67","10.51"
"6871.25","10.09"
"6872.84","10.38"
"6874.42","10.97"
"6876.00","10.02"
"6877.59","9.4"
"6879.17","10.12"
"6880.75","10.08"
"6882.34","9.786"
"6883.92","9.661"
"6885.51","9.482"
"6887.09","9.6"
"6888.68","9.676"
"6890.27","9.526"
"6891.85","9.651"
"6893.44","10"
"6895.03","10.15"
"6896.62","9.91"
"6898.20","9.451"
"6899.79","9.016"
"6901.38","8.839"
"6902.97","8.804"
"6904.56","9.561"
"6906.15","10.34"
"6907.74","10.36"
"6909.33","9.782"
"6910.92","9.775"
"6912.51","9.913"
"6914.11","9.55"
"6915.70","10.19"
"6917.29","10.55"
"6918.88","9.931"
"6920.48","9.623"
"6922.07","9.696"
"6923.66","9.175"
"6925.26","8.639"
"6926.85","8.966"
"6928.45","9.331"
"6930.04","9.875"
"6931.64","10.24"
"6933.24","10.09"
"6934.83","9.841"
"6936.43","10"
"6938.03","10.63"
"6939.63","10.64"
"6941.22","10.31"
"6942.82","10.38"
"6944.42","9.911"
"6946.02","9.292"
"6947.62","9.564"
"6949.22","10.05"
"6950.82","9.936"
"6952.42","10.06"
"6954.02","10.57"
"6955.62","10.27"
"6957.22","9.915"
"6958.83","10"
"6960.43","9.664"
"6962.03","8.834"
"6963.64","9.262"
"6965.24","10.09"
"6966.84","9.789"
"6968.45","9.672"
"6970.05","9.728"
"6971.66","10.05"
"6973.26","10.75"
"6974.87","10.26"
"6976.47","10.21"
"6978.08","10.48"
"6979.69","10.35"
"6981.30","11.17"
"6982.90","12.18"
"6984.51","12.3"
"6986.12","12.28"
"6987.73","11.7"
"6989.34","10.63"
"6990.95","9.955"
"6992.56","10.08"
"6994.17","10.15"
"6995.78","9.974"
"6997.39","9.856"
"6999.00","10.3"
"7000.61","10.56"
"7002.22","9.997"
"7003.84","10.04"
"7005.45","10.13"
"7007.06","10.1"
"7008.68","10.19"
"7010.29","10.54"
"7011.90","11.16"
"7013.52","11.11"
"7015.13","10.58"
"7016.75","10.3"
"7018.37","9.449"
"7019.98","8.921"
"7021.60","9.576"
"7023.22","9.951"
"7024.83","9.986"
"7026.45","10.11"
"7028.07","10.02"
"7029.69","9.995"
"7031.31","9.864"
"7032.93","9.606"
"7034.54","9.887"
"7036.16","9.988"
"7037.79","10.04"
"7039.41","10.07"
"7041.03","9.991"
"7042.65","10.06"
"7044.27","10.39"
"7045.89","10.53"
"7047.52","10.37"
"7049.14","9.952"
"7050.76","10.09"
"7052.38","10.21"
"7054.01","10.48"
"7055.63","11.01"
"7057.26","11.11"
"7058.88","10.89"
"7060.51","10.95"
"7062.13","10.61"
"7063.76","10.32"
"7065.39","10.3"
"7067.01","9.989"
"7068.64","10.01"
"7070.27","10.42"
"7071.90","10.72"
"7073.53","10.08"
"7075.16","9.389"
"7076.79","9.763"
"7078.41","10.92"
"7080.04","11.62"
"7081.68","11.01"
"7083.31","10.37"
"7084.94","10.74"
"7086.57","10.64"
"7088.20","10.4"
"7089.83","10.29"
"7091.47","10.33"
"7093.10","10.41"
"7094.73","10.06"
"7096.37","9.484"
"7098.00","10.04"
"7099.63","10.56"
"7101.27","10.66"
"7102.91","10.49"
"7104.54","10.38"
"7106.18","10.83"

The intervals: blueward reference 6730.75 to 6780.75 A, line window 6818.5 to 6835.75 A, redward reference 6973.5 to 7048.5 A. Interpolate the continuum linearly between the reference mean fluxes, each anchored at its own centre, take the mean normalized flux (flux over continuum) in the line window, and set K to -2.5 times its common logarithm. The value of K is 0.11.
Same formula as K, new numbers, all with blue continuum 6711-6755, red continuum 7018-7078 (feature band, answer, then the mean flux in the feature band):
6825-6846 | 0.08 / 9.57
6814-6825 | 0.06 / 9.81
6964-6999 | -0.03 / 10.5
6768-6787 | 0.04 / 10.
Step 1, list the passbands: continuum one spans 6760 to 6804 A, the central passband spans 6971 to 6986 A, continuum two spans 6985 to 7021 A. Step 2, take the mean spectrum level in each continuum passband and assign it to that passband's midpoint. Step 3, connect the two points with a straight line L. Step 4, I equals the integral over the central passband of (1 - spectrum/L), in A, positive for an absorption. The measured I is -0.83 A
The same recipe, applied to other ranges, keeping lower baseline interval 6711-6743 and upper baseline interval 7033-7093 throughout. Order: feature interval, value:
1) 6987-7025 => 0.7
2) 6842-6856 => 0.8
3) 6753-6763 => 0.2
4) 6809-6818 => -0.1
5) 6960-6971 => 0.9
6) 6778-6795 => 0.6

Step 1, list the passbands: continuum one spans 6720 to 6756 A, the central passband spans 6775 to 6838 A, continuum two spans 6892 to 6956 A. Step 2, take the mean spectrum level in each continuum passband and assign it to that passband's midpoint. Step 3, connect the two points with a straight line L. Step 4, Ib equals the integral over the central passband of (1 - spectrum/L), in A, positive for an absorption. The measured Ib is 0.8 A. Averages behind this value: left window 10.4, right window 9.83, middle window 10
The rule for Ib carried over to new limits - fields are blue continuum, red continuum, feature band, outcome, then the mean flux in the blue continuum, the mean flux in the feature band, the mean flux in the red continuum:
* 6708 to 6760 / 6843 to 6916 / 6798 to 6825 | -0.1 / 10.4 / 10.2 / 9.84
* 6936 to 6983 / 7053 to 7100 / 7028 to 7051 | 0.6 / 10.1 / 10.1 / 10.4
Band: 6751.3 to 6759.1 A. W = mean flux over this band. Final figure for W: 10.4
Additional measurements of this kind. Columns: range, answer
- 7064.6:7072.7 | 10.3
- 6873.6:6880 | 10.1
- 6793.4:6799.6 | 10.8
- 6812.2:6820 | 10.4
